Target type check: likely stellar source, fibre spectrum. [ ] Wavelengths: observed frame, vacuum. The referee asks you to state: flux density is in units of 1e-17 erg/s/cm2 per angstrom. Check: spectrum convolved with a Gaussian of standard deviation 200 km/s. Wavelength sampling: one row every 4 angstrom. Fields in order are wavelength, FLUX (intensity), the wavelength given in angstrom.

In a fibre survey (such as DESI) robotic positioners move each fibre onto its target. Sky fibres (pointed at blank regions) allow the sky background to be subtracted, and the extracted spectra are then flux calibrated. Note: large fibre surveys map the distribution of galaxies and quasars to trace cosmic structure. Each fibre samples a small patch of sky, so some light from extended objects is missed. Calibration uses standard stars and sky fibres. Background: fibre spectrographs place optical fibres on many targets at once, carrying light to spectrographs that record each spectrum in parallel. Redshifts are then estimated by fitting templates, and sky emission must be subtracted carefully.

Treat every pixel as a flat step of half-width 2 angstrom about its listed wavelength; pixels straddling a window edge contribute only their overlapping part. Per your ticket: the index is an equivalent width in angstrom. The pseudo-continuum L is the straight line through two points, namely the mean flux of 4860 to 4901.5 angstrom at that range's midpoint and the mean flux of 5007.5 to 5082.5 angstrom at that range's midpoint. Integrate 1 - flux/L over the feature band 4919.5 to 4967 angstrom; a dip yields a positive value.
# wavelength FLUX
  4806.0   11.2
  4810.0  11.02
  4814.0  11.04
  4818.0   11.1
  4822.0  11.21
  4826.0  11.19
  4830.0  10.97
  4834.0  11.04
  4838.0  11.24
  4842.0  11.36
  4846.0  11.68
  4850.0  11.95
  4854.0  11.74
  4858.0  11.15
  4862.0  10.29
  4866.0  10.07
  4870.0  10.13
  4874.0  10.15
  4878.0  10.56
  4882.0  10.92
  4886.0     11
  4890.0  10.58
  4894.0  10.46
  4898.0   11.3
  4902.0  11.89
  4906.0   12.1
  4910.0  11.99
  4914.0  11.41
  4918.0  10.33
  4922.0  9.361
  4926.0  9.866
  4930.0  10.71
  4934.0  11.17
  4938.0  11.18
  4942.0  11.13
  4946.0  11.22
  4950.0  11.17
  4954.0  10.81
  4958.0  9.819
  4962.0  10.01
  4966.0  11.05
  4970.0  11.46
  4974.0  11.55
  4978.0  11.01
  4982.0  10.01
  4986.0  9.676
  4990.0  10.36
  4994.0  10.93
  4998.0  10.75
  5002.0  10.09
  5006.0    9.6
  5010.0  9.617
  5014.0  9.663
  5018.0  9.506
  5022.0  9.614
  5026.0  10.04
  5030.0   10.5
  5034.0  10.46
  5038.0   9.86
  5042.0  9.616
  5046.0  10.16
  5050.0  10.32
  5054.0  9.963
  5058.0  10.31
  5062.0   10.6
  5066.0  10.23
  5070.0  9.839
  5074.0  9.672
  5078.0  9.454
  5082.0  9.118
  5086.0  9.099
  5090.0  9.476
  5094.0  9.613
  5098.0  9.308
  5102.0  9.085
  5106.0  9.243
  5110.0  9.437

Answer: -1.2 angstrom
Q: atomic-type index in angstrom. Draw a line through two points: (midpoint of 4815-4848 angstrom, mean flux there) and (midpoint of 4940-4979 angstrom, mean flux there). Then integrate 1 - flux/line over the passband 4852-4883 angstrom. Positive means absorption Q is 1.4 angstrom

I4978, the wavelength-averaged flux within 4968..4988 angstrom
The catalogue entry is 10.7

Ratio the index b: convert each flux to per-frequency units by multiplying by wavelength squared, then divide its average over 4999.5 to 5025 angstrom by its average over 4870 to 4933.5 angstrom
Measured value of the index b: 0.94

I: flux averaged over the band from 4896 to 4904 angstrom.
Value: 11.6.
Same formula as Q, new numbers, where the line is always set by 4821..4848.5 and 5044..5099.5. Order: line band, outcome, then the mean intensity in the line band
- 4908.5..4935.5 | 0.2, 10.7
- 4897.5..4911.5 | -1.3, 11.9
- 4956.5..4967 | 0.2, 10.2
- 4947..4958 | -0.3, 10.8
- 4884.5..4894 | 0.2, 10.7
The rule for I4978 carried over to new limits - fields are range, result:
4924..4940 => 10.7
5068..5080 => 9.66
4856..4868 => 10.5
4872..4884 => 10.5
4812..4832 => 11.1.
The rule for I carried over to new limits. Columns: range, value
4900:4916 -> 11.8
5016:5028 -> 9.72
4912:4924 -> 10.4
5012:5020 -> 9.58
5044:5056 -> 10.1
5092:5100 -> 9.46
